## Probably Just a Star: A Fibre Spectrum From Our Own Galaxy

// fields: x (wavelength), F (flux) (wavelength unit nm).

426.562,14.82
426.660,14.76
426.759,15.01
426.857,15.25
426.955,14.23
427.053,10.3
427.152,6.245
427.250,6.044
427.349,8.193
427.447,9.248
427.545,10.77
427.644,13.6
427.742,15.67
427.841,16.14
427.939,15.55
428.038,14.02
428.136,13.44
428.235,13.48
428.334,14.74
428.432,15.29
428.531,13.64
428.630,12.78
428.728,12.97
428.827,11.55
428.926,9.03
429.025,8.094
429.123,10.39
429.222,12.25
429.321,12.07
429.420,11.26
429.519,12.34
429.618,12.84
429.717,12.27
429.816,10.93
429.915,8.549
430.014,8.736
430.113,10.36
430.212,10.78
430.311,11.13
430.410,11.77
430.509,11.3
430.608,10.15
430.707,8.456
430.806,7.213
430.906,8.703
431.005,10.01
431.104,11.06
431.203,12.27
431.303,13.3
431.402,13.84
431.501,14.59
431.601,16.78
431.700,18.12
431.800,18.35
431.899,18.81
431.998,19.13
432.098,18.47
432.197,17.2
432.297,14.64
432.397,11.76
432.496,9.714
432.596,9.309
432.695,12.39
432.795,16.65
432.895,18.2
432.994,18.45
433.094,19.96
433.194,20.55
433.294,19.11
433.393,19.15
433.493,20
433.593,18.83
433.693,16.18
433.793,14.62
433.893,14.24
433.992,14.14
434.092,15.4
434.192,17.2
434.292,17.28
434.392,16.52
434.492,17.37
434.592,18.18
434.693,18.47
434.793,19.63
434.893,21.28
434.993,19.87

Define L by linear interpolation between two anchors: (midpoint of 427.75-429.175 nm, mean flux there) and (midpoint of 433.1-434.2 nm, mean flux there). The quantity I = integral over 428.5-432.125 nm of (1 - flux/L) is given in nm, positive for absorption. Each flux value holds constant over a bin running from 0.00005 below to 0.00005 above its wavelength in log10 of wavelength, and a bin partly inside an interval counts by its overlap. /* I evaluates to 0.59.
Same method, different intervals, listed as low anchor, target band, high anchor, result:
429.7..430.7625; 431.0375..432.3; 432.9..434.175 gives -0.215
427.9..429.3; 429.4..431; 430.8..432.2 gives 0.387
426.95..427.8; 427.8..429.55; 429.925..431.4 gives -0.394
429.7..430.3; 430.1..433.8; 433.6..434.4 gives -0.420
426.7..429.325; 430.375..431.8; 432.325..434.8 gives 0.237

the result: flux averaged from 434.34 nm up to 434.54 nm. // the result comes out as 16.9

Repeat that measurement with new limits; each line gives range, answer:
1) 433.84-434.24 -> 15.3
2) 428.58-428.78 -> 12.9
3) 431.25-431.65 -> 14.6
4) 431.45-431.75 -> 16.5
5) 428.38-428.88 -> 13.2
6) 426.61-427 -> 14.8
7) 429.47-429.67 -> 12.6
